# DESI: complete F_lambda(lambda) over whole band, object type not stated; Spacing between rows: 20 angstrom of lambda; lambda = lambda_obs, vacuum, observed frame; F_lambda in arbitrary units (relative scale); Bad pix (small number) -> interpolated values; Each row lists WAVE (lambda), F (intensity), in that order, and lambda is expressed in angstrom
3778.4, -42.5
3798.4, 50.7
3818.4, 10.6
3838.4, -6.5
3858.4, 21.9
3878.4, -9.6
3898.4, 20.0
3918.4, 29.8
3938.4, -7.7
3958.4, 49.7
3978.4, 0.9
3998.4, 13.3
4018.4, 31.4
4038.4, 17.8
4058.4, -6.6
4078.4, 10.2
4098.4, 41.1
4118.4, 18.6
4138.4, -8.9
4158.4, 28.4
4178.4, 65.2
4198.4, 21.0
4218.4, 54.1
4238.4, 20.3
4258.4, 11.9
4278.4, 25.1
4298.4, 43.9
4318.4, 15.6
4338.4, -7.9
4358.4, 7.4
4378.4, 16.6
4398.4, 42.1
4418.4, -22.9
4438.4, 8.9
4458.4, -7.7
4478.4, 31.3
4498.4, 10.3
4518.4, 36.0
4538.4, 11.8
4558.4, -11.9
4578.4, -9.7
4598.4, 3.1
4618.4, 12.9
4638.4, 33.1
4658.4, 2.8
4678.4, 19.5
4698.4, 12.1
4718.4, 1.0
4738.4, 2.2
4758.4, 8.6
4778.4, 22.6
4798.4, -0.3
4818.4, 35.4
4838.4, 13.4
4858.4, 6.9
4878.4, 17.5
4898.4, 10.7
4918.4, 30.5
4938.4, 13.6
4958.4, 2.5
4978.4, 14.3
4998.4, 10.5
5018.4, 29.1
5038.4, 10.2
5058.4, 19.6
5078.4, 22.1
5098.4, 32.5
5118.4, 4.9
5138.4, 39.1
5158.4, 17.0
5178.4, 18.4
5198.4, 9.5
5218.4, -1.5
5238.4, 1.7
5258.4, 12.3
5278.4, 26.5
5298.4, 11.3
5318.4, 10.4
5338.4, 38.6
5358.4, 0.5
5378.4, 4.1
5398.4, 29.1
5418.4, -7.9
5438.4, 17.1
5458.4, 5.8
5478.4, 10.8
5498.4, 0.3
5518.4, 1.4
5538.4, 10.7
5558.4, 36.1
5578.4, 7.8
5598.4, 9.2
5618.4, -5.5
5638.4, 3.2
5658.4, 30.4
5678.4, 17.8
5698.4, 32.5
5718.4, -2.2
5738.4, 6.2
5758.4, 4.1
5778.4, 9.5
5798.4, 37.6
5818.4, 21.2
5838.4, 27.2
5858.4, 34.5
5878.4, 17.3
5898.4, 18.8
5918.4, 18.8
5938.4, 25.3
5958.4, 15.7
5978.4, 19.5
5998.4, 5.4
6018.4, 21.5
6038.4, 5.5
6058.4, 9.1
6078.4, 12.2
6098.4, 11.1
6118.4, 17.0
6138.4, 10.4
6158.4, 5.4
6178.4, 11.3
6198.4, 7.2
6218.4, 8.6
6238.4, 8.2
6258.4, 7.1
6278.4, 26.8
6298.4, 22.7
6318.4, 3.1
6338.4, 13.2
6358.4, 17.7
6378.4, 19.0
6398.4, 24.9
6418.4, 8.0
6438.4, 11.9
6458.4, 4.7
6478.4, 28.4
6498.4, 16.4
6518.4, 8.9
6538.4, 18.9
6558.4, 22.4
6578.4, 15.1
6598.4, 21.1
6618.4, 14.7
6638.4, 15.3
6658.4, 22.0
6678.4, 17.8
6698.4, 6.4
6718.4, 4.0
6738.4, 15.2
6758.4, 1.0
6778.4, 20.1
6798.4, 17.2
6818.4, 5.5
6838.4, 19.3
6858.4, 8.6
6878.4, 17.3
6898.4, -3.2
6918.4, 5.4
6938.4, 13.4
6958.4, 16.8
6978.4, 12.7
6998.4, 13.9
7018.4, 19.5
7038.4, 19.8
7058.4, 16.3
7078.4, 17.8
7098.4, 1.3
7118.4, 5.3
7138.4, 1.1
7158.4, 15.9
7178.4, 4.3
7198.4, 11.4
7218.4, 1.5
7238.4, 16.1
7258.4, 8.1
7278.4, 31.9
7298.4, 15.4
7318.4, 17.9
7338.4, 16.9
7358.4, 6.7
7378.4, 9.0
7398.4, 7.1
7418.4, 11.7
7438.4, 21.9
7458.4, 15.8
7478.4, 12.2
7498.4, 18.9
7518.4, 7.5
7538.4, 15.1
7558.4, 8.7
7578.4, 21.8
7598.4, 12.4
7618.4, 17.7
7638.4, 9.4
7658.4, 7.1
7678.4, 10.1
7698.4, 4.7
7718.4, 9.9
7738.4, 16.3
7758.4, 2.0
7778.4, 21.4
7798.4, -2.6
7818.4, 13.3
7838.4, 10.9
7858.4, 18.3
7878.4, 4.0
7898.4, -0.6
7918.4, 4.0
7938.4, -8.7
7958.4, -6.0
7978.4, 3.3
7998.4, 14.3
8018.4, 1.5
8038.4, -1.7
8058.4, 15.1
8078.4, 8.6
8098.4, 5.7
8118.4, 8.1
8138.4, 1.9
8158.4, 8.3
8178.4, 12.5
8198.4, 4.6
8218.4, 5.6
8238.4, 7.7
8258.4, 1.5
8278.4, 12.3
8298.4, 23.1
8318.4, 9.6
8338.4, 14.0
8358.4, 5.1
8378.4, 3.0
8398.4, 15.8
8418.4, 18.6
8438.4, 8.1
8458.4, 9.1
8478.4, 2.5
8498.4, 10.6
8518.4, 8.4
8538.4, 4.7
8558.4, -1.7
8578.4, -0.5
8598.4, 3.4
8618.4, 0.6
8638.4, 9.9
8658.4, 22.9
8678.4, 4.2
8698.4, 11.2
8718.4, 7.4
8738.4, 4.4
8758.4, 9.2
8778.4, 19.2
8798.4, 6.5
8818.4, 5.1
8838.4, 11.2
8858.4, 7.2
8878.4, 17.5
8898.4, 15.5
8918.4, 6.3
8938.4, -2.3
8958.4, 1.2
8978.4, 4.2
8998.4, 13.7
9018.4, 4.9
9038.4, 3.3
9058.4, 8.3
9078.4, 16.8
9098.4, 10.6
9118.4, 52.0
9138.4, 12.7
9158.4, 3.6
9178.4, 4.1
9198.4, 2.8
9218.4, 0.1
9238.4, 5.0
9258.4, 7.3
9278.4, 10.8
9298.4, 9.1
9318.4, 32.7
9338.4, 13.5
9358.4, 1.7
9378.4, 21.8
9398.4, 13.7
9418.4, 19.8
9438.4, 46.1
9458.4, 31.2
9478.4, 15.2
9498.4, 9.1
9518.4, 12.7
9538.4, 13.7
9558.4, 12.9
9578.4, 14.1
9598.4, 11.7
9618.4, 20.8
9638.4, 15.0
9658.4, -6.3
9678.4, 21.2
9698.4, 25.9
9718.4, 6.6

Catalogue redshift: 1.445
